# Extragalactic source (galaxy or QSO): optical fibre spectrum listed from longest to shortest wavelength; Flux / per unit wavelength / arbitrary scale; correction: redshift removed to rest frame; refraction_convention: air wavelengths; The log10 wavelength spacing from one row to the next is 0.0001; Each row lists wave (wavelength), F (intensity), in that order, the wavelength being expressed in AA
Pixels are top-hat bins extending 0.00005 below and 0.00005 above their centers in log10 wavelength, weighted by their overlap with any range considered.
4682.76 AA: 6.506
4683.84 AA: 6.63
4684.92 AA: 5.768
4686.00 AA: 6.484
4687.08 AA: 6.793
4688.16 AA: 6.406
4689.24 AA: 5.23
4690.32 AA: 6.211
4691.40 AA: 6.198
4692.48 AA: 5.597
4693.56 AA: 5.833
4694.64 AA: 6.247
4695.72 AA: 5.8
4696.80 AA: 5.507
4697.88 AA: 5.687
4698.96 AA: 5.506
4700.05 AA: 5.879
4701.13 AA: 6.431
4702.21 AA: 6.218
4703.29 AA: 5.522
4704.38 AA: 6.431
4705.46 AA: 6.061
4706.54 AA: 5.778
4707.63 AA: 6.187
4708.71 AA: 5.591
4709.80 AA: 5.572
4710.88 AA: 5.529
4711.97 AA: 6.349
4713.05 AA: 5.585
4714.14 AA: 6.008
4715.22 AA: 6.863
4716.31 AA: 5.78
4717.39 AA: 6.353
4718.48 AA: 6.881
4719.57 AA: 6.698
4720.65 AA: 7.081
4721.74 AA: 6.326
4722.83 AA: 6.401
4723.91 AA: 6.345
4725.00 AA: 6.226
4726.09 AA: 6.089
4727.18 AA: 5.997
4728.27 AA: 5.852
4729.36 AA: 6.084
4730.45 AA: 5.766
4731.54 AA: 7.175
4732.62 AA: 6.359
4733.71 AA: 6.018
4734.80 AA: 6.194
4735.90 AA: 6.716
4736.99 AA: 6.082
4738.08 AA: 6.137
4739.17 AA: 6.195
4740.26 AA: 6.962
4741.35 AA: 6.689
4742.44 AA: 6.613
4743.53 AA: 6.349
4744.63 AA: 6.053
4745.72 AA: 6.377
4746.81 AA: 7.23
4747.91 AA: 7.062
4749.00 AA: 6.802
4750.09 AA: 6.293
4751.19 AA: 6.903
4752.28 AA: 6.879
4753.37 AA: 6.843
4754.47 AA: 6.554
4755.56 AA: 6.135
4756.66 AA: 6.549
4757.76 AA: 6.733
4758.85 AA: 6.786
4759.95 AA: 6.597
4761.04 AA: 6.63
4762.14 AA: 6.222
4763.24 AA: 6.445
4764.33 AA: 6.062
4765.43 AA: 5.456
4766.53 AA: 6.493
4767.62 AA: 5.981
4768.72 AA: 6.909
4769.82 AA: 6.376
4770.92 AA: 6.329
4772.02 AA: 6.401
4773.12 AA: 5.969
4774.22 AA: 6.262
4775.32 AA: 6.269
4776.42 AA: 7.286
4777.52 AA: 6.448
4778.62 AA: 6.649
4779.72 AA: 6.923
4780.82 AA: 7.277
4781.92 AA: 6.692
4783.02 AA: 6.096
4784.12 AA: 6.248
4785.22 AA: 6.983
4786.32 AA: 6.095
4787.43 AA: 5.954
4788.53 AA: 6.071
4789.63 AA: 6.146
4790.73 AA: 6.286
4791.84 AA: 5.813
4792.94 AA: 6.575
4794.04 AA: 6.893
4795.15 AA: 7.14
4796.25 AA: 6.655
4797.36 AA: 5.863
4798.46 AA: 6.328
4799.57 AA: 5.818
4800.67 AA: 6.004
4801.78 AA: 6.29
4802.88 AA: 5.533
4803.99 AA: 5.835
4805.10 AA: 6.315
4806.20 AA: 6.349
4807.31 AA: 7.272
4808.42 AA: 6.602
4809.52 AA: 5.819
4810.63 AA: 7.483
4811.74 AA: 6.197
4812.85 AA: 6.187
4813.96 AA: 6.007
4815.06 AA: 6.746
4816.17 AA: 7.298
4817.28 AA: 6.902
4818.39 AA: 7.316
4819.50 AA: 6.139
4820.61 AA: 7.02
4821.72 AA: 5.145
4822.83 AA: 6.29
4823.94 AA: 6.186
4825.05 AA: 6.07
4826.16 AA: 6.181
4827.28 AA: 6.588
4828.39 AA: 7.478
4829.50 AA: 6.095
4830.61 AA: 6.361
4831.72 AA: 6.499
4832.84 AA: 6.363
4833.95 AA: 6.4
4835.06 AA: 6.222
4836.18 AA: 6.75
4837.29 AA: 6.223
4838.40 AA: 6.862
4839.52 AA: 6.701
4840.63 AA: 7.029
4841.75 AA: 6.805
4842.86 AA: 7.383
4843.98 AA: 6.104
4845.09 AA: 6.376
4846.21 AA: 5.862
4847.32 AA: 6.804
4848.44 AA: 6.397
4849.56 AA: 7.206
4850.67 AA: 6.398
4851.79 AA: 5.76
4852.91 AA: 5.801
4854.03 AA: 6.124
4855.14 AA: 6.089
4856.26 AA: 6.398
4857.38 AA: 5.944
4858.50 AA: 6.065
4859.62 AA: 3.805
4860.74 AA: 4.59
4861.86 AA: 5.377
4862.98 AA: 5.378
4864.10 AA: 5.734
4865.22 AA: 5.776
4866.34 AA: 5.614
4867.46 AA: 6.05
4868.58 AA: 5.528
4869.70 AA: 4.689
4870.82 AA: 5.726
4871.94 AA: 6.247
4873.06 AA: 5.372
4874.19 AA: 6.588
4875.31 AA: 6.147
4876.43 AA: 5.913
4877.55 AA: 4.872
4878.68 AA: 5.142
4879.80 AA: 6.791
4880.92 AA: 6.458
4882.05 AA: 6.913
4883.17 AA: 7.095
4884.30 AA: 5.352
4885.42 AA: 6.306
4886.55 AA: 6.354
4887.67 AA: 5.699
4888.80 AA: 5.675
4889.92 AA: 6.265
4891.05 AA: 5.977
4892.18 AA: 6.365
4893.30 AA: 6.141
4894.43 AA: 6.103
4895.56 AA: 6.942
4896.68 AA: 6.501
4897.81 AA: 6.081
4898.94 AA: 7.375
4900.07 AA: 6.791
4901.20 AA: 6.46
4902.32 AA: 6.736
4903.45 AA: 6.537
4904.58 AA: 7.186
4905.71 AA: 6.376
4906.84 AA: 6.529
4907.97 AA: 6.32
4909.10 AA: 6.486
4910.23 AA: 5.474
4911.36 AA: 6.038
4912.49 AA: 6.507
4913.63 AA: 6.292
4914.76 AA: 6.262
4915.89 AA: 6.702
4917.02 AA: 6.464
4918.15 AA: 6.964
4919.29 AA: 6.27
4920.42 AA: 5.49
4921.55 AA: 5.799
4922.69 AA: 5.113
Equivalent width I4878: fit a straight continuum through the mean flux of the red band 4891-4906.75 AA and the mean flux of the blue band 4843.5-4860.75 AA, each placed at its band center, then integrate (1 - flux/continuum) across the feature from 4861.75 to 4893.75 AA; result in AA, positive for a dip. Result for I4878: 2.0 AA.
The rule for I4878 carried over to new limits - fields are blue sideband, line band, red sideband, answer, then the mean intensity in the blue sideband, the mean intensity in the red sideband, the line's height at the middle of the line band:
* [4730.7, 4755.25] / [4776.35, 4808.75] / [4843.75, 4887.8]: -0.5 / 6.56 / 5.92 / 6.3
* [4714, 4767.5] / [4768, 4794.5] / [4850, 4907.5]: -0.5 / 6.44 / 6.05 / 6.32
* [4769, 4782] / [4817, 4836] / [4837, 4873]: -0.6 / 6.57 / 6.02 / 6.22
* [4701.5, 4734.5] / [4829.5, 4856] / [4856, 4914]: -1.6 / 6.17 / 6.06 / 6.09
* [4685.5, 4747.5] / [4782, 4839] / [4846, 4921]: -2.3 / 6.19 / 6.12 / 6.15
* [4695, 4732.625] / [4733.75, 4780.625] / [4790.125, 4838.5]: -1.9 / 6.11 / 6.41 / 6.24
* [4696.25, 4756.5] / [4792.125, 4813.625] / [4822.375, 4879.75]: -0.7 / 6.28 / 6.09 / 6.16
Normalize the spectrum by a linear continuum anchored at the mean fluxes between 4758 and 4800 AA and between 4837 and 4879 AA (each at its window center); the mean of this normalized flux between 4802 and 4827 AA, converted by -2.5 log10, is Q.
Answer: -0.03 mag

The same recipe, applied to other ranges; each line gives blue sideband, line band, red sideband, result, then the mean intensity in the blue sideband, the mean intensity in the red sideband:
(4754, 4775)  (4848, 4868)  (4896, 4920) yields 0.11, 6.36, 6.49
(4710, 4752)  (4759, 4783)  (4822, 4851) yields 0.00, 6.38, 6.51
